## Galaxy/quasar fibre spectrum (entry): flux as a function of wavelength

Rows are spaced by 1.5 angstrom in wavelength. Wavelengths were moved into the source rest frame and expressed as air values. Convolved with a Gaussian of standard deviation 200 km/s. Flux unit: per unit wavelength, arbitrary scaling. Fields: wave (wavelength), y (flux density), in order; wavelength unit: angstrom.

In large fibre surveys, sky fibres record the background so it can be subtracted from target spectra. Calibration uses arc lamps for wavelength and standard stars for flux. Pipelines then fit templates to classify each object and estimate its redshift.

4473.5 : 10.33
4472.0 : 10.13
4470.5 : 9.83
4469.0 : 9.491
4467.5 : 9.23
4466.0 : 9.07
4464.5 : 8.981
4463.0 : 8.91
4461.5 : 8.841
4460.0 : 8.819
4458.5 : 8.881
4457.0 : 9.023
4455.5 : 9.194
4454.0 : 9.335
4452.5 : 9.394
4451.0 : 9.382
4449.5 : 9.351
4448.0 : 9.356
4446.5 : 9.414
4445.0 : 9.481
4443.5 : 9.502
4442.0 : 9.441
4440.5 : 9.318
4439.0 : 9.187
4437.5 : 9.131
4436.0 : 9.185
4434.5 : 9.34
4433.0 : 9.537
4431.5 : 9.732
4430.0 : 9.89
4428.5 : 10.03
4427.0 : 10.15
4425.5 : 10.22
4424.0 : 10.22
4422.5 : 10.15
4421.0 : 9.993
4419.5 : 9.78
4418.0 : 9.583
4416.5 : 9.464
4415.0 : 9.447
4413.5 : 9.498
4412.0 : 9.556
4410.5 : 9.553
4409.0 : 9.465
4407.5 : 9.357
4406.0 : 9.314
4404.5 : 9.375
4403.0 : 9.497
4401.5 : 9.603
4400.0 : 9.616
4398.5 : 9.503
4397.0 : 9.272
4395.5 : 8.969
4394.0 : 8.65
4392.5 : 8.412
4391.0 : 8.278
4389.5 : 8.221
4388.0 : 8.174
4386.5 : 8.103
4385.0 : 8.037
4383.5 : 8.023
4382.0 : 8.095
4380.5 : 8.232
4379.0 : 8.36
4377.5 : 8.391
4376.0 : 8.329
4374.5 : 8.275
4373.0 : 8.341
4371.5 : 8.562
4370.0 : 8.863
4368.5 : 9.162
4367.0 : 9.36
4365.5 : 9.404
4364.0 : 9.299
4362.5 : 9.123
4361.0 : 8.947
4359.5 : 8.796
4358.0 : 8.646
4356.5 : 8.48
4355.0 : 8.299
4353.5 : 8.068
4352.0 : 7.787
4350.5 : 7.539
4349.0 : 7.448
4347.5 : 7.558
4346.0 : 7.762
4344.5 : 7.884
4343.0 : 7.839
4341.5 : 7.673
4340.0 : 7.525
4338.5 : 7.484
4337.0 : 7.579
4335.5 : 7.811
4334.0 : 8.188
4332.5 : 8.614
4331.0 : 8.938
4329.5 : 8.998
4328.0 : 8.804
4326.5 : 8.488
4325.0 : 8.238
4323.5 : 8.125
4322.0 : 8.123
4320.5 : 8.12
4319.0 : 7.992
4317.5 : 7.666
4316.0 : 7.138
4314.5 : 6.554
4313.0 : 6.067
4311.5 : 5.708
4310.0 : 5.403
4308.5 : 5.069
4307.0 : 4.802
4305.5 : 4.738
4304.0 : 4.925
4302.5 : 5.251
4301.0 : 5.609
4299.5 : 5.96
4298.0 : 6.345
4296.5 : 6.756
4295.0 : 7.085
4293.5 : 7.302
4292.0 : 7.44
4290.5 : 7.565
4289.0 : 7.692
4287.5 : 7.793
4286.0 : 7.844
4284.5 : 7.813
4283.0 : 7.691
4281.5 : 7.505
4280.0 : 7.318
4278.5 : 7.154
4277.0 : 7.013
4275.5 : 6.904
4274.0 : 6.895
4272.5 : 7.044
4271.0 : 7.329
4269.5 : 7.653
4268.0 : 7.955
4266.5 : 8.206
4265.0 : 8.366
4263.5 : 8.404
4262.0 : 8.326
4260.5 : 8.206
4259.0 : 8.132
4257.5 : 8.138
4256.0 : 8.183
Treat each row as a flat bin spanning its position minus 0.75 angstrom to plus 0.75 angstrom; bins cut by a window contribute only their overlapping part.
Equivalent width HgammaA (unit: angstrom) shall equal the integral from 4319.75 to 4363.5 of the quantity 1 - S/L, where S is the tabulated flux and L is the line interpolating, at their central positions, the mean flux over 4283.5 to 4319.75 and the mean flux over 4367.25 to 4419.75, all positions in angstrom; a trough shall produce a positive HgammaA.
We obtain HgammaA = -3.65 angstrom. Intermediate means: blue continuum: 6.53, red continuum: 8.89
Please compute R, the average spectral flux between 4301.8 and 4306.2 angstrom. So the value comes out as 4.97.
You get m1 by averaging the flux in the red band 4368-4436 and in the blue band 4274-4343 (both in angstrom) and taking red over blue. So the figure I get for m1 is 1.3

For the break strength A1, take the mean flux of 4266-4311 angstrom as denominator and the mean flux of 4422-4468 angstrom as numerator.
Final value 1.4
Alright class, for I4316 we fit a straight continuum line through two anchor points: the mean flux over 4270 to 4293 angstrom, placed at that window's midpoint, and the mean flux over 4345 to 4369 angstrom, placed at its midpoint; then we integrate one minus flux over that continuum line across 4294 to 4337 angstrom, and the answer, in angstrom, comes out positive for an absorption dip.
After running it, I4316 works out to 4.9 angstrom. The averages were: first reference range 7.4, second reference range 8.47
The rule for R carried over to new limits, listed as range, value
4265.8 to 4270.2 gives 7.94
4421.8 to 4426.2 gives 10.2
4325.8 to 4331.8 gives 8.81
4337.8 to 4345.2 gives 7.68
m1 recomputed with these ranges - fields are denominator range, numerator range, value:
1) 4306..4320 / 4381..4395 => 1.31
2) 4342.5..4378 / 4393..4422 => 1.12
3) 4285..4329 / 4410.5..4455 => 1.40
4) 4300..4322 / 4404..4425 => 1.57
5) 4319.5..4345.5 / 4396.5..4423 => 1.17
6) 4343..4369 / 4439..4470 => 1.10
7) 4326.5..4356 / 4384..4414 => 1.13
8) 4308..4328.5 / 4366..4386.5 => 1.17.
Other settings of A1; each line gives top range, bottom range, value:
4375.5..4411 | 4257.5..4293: 1.14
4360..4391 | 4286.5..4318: 1.35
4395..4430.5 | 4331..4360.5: 1.21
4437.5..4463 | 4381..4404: 1.06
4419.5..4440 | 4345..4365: 1.17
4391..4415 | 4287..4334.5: 1.32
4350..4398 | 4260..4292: 1.12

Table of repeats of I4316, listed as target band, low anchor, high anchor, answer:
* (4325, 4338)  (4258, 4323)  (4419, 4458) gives -1.10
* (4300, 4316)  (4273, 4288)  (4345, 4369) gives 4.68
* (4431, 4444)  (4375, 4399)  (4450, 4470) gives -0.66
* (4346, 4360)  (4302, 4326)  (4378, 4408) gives -0.76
